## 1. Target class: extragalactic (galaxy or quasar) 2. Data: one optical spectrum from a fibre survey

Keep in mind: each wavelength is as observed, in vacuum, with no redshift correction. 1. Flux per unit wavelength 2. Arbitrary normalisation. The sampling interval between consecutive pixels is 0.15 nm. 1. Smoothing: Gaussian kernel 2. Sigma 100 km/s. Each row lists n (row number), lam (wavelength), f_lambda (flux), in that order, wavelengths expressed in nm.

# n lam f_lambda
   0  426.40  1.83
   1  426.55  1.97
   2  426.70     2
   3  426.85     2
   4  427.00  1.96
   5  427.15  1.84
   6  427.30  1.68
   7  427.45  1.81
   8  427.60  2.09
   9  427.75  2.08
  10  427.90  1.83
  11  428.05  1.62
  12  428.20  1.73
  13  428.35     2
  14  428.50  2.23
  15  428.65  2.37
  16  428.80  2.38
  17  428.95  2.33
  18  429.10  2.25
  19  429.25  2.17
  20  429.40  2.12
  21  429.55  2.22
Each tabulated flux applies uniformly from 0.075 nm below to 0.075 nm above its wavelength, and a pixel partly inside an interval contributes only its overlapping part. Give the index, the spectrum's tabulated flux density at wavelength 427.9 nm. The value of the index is 1.83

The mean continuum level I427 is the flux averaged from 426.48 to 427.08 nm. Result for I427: 1.98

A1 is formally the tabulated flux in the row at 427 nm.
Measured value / 1.96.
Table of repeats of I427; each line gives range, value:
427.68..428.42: 1.85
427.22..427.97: 1.9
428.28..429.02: 2.26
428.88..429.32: 2.25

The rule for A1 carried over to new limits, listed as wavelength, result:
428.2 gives 1.73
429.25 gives 2.17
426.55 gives 1.97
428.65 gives 2.37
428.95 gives 2.33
